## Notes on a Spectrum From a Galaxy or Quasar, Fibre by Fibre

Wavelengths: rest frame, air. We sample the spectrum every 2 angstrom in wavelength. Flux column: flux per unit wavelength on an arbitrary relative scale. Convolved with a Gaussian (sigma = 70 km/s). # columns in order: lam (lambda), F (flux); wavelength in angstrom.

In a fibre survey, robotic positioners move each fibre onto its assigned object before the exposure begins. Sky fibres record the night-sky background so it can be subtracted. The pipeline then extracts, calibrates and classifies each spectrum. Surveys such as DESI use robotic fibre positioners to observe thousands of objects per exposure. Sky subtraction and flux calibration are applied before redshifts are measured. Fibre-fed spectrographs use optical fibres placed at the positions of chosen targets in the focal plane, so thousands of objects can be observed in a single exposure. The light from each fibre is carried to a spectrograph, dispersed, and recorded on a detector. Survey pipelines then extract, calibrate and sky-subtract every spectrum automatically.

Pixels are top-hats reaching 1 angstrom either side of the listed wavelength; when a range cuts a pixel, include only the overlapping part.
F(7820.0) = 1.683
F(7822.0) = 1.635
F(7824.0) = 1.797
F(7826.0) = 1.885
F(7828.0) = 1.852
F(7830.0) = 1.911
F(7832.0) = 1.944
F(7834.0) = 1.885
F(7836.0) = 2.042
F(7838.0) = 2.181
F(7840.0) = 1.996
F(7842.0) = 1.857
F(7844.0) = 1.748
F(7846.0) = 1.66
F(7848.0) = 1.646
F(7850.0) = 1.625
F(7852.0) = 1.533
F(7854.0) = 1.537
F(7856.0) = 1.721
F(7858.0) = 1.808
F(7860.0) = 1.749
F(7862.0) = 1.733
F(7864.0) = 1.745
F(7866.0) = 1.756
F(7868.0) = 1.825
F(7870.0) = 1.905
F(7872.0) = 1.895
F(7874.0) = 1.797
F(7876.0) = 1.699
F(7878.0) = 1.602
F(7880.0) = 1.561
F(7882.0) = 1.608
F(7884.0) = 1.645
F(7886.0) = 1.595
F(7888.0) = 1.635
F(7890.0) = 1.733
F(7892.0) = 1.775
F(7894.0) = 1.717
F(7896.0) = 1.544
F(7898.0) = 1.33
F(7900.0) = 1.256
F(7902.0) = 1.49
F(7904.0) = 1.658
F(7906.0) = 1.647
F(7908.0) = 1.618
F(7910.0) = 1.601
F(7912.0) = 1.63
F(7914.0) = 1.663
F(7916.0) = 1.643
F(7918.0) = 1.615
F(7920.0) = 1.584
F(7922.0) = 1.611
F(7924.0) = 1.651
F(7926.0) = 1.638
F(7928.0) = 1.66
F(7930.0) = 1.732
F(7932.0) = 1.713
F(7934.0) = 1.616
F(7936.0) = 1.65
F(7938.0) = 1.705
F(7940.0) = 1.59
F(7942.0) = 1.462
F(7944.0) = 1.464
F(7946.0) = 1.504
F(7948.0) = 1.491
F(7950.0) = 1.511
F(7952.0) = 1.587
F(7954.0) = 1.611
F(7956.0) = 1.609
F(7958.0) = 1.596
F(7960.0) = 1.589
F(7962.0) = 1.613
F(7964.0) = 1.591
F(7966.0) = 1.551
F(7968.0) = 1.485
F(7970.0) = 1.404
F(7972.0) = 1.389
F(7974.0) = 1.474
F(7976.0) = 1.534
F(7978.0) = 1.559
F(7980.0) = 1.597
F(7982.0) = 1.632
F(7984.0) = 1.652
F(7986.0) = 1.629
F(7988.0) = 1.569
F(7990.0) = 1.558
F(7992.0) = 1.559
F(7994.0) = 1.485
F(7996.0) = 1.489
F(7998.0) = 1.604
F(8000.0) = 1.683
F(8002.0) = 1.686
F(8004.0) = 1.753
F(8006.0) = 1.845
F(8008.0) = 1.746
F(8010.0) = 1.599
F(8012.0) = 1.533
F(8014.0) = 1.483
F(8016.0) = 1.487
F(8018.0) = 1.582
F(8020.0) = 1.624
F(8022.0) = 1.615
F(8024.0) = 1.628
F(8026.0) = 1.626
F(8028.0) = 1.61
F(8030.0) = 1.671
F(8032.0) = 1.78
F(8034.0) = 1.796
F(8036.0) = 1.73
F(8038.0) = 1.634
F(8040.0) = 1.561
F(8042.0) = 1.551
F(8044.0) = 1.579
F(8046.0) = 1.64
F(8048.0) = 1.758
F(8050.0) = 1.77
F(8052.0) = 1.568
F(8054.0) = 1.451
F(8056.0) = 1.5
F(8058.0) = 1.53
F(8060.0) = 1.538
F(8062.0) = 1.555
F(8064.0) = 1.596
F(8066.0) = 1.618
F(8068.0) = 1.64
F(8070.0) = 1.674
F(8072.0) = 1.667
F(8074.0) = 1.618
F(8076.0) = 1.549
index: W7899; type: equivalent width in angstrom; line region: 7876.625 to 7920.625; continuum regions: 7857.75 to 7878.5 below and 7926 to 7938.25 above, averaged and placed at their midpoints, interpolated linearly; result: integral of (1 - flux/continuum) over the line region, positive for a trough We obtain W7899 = 3.3 angstrom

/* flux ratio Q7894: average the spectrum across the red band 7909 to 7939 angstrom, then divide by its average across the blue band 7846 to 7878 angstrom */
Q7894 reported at 0.95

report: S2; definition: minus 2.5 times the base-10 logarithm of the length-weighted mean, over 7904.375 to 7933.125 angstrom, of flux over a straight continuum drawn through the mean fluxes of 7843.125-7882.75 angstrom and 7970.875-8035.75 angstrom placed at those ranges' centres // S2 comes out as 0.02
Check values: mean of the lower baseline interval 1.71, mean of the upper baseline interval 1.61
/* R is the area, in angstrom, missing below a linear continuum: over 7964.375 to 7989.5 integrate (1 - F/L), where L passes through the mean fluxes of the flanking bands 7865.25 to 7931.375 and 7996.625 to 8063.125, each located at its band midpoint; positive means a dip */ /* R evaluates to 1.4 angstrom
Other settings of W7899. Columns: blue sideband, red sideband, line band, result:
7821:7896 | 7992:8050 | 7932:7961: 2.0 angstrom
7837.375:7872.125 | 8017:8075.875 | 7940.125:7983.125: 3.8 angstrom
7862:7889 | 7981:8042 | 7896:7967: 3.9 angstrom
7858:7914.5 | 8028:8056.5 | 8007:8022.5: 0.6 angstrom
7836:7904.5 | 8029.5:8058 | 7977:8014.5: 0.9 angstrom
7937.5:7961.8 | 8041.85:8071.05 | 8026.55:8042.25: -0.8 angstrom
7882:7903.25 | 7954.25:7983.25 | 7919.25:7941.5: -1.2 angstrom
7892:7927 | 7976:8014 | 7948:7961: 0.2 angstrom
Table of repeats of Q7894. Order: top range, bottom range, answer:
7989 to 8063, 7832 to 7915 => 0.95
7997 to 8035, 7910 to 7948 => 1.02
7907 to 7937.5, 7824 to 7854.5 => 0.90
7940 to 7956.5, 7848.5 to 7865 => 0.91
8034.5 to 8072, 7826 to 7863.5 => 0.89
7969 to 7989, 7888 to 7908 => 0.98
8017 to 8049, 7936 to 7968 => 1.05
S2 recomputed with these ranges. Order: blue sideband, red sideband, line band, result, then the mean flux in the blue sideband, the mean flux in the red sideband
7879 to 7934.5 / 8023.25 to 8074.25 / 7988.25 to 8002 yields 0.03 mag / 1.61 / 1.63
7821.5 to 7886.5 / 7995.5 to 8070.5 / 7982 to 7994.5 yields 0.05 mag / 1.77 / 1.63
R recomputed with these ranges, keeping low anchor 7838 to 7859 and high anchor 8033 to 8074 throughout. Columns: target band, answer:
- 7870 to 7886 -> 0.22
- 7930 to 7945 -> 0.67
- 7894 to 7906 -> 1.49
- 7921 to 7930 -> 0.22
